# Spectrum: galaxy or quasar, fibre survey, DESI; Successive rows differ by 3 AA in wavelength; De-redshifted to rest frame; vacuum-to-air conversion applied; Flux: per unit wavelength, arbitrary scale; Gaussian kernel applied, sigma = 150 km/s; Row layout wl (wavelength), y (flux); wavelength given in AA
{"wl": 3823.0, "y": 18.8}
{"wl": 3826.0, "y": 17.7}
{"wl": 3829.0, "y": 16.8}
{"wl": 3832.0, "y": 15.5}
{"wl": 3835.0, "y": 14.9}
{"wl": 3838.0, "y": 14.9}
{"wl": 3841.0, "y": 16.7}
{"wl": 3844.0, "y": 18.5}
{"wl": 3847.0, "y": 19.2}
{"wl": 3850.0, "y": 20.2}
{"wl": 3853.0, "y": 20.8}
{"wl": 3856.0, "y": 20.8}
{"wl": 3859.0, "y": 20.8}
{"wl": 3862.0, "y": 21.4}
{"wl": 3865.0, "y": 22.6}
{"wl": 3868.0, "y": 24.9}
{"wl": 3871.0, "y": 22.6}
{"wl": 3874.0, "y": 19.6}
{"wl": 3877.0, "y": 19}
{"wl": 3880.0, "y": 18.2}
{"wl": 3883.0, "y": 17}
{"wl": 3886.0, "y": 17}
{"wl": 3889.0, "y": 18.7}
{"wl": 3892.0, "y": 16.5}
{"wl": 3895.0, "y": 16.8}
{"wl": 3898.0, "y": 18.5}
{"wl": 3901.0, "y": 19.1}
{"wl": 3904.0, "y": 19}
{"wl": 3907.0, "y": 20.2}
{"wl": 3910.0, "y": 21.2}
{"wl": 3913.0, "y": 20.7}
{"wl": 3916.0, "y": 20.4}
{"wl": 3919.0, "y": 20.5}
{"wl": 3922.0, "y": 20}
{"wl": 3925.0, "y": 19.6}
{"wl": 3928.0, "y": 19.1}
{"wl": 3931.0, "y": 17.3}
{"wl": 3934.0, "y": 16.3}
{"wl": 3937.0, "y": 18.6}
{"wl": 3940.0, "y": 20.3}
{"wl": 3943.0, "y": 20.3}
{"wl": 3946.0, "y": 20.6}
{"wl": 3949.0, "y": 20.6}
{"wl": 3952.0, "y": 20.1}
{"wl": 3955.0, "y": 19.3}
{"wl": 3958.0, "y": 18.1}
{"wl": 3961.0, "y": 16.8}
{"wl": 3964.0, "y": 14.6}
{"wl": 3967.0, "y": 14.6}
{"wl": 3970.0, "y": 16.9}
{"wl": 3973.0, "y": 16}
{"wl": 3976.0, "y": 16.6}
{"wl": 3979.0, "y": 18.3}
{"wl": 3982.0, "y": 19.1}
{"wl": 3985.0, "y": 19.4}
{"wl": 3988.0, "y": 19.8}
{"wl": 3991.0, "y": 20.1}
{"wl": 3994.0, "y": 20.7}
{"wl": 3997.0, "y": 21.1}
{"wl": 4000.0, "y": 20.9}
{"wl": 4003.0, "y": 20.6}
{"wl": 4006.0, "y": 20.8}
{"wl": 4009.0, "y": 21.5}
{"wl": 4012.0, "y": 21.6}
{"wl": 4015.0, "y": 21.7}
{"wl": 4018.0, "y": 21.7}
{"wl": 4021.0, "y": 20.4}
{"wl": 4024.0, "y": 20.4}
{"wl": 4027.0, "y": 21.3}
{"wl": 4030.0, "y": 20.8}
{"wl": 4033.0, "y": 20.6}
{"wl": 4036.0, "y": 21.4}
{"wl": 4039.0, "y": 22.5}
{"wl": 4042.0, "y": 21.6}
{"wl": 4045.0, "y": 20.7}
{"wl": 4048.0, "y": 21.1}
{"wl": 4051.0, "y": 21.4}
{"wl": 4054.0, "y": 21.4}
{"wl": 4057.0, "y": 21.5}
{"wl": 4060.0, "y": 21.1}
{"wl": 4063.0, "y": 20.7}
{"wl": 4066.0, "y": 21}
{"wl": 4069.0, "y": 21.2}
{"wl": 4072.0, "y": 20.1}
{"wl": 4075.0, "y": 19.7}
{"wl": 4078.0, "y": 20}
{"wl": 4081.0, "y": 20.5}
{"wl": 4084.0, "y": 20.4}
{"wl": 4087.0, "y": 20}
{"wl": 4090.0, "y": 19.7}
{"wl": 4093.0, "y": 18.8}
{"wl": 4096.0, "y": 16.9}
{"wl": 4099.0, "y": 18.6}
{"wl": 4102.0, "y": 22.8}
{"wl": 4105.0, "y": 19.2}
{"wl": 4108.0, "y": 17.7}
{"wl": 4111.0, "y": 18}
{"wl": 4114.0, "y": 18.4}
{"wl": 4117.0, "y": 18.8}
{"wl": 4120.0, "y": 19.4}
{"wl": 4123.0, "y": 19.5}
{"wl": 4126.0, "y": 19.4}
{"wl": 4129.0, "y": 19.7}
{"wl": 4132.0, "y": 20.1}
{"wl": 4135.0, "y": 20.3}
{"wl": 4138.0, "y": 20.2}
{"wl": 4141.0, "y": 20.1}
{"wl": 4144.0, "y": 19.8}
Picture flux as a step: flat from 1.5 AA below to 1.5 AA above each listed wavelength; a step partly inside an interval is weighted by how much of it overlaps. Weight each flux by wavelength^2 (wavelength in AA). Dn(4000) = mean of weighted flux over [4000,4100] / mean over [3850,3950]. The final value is 1.13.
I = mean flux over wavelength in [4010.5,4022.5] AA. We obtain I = 21.3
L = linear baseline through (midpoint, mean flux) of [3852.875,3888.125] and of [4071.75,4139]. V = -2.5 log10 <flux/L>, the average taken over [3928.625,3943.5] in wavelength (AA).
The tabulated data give 0.09 mag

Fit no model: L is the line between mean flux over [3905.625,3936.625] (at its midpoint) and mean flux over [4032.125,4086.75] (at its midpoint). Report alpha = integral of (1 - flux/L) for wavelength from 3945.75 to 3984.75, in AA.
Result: 4.24 AA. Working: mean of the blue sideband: 19.5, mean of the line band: 17.8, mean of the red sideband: 20.9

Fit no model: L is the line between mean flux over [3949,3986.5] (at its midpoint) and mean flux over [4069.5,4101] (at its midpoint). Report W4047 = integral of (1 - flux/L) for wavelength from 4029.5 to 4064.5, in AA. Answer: -4.3 AA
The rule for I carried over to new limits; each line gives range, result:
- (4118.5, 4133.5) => 19.6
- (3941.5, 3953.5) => 20.4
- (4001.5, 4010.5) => 21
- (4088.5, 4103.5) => 19.4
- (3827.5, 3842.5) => 15.8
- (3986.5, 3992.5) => 20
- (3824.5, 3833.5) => 16.7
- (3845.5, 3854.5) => 20.1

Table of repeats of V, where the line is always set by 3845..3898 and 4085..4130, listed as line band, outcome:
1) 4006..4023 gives -0.10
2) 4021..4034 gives -0.08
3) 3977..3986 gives 0.04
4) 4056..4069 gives -0.10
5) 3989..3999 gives -0.06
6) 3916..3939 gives 0.04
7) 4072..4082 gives -0.05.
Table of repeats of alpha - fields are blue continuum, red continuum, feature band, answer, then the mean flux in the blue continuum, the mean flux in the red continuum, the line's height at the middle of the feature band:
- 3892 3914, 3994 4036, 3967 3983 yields 2.6 AA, 19.1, 21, 20.4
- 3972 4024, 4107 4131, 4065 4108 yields -1.4 AA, 20.1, 18.9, 19.2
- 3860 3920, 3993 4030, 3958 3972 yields 3.1 AA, 19.7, 21.1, 20.5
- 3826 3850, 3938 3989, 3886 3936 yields -3.4 AA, 16.9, 18.3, 17.7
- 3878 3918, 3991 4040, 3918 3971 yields 3.0 AA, 18.7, 21.1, 19.7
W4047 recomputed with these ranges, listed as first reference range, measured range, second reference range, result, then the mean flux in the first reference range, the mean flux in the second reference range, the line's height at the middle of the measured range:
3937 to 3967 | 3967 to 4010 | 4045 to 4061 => 0.97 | 18.7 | 21.2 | 19.6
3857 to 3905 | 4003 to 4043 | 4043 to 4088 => -1.51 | 19.5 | 20.7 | 20.5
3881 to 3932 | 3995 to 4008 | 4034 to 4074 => -0.31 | 18.9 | 21.2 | 20.4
